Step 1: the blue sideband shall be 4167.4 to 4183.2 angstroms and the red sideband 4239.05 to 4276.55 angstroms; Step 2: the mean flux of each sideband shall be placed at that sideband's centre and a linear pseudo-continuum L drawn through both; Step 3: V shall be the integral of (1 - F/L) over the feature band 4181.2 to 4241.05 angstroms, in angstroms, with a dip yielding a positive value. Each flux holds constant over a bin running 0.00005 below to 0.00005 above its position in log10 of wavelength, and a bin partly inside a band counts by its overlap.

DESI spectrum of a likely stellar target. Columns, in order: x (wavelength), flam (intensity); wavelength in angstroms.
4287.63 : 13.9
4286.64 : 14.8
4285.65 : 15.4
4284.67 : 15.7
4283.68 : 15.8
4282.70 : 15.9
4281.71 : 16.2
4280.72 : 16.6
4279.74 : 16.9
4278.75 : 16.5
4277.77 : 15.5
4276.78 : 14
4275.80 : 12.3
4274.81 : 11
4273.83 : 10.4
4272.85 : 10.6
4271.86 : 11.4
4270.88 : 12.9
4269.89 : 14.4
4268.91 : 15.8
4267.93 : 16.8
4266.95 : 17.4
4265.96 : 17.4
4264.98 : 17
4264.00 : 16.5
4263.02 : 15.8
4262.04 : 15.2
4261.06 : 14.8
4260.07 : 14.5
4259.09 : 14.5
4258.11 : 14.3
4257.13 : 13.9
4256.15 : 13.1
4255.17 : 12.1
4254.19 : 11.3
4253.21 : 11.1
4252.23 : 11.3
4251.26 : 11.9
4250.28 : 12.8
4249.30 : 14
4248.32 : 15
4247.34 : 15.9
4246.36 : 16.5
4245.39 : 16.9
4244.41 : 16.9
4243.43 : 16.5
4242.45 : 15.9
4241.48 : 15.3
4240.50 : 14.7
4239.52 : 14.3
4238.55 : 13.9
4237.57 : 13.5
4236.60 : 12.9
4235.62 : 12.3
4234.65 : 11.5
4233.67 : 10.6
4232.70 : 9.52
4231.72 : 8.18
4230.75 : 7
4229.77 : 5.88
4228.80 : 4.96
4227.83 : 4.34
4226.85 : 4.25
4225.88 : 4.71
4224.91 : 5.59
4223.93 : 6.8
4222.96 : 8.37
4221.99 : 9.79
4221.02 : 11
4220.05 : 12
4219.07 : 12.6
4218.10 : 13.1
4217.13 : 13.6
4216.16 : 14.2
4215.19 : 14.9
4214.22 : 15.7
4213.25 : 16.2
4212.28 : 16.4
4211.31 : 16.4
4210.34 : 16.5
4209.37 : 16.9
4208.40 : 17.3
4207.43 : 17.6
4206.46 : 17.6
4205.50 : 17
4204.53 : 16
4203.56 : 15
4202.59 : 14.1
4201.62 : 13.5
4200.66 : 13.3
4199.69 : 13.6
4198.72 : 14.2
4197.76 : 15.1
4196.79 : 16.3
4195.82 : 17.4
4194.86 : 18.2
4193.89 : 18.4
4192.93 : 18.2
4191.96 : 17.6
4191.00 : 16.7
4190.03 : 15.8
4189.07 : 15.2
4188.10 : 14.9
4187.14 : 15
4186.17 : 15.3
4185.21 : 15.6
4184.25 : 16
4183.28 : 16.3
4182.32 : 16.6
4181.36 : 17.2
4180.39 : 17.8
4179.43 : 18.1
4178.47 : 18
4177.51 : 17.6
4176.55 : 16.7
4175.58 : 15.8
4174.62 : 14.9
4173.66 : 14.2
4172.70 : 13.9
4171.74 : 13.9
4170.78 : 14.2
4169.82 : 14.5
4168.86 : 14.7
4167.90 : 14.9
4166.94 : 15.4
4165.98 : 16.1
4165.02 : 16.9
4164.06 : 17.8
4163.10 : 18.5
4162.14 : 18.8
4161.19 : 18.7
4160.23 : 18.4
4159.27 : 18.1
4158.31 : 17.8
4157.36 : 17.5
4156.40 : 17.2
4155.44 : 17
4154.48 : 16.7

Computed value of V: 6.8 angstroms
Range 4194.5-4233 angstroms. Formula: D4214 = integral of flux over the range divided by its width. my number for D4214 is 12.6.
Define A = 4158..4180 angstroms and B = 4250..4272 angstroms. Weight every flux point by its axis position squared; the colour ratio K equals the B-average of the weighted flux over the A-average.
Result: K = 0.9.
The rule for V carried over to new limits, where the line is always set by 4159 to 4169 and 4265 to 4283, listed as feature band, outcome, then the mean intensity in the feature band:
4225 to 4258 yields 7.4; 11.9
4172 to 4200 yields 0.7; 16.2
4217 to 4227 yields 4.2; 9.27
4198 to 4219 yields 1.0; 15.3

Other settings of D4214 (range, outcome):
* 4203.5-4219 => 15.8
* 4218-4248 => 11.2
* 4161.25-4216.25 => 16.1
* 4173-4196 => 16.5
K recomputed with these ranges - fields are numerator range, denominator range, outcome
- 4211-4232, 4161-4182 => 0.64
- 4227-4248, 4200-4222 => 0.83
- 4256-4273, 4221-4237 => 1.90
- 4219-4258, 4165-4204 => 0.75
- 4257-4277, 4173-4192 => 0.92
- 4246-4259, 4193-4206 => 0.87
